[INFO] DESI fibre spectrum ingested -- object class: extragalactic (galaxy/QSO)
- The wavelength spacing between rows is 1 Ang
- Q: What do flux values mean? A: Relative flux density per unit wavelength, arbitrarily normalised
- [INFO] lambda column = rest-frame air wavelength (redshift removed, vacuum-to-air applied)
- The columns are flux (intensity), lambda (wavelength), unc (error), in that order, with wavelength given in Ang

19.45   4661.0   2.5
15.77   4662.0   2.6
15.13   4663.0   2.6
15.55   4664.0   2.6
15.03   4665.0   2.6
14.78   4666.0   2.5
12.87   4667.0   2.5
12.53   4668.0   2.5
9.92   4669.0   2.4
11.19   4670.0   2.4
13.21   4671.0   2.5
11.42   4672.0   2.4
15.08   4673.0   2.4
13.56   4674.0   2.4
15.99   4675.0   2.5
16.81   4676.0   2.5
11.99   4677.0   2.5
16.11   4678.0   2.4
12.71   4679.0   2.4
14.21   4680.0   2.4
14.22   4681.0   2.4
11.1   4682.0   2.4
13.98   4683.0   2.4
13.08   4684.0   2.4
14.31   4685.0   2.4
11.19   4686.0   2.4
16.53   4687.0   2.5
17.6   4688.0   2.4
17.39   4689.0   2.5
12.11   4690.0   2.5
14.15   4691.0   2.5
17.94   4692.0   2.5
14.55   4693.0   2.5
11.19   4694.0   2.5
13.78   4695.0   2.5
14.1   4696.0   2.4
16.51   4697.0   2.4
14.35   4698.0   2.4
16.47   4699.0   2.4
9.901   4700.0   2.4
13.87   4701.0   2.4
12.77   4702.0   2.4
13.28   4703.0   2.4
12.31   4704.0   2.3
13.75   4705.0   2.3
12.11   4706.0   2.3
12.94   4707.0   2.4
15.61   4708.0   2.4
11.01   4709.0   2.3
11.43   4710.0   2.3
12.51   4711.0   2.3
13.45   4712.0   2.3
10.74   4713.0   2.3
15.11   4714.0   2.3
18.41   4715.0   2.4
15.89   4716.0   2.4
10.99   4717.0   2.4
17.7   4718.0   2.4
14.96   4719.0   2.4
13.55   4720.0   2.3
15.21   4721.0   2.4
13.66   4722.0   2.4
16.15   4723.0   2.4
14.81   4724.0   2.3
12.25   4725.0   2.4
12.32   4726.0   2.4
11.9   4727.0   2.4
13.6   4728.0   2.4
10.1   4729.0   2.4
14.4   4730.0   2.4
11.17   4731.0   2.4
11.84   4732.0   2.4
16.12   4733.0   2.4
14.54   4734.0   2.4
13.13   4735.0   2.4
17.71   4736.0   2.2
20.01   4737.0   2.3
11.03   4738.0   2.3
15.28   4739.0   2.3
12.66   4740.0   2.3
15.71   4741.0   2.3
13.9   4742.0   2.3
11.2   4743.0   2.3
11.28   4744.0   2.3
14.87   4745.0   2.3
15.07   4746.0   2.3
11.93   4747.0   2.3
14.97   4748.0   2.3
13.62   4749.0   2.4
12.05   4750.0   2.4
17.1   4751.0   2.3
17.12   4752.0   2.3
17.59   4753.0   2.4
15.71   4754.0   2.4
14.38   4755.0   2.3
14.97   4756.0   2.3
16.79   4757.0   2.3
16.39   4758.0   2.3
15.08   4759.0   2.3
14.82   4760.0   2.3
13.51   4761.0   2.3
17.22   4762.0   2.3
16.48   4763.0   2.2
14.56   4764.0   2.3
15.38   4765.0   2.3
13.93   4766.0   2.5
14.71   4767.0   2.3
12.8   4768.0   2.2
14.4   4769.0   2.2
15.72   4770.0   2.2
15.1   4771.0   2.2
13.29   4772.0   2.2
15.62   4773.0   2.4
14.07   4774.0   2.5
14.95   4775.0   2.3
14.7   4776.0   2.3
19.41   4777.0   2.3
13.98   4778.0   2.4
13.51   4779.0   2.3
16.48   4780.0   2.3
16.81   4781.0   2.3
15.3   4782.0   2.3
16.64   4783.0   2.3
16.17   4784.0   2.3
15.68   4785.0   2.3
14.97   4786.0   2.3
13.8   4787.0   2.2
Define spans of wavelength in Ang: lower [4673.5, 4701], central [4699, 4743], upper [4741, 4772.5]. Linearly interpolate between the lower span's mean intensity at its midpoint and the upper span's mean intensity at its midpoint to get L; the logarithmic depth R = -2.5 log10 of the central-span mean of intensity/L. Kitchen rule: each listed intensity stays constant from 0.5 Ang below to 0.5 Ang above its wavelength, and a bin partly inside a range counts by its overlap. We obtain 0.06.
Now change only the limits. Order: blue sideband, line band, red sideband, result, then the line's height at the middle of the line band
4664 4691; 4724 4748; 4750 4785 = 0.094 mag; 14.8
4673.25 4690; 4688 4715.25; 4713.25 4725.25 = 0.063 mag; 14.6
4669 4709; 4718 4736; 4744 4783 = 0.056 mag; 14.5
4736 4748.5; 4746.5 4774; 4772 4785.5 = -0.012 mag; 14.8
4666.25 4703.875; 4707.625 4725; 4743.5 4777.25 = 0.014 mag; 14.3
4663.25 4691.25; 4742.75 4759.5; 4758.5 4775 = -0.009 mag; 14.6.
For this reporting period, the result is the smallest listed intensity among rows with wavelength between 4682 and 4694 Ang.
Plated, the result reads 11.1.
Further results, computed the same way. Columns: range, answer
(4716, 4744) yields 10.1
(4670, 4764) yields 9.901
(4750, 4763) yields 12.05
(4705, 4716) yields 10.74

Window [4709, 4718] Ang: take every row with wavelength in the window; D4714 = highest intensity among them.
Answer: 18.41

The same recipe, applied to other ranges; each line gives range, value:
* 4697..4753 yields 20.01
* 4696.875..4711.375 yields 16.51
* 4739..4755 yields 17.59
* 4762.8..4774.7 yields 16.48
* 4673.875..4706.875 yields 17.94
